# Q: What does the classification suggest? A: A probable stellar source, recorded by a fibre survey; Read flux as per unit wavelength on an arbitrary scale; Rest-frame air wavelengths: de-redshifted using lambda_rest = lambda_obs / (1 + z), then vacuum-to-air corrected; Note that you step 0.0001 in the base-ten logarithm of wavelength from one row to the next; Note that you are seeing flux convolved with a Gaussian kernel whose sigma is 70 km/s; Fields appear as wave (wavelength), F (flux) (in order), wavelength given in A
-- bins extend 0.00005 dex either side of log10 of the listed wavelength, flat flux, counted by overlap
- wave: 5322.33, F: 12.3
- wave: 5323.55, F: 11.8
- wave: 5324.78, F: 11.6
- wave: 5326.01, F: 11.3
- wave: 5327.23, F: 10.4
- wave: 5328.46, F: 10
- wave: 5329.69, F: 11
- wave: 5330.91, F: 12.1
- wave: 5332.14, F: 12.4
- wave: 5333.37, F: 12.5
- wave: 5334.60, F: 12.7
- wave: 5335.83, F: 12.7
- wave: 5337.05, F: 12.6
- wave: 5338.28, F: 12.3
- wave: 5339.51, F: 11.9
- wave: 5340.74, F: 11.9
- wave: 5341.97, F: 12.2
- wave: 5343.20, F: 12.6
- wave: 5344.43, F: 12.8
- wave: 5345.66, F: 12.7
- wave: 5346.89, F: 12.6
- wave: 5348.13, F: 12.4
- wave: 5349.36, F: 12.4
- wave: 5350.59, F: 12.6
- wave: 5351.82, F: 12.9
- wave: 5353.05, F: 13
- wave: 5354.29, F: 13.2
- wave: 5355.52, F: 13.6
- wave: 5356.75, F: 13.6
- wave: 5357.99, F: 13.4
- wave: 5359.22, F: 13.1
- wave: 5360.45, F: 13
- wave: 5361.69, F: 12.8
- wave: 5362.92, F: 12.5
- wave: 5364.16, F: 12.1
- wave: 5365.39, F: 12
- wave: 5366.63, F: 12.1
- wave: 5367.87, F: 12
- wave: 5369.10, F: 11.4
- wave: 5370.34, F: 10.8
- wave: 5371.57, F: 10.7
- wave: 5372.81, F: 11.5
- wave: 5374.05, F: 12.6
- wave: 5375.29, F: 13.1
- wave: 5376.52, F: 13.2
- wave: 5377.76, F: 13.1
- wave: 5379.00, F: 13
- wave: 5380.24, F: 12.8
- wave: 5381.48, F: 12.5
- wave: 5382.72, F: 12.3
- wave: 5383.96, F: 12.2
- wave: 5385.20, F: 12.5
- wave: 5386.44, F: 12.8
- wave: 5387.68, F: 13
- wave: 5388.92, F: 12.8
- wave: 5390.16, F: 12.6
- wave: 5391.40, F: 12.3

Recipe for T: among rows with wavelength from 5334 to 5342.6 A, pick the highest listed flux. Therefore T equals 12.7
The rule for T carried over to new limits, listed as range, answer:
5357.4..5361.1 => 13.4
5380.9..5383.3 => 12.5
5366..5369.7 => 12.1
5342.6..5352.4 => 12.9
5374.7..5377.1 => 13.2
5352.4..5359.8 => 13.6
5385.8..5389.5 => 13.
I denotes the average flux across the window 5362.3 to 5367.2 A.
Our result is 12.2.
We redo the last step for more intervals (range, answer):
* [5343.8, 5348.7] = 12.6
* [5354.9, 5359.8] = 13.4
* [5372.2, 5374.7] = 12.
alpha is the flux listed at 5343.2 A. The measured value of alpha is 12.6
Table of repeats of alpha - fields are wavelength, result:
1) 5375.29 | 13.1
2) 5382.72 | 12.3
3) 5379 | 13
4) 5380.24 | 12.8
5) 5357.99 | 13.4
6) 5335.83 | 12.7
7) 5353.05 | 13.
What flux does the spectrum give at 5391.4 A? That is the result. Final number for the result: 12.3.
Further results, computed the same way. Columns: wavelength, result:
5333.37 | 12.5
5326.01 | 11.3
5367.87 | 12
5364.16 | 12.1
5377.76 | 13.1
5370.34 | 10.8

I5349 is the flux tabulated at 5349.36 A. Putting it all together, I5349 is 12.4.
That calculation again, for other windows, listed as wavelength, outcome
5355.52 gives 13.6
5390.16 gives 12.6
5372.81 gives 11.5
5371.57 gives 10.7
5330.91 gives 12.1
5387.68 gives 13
